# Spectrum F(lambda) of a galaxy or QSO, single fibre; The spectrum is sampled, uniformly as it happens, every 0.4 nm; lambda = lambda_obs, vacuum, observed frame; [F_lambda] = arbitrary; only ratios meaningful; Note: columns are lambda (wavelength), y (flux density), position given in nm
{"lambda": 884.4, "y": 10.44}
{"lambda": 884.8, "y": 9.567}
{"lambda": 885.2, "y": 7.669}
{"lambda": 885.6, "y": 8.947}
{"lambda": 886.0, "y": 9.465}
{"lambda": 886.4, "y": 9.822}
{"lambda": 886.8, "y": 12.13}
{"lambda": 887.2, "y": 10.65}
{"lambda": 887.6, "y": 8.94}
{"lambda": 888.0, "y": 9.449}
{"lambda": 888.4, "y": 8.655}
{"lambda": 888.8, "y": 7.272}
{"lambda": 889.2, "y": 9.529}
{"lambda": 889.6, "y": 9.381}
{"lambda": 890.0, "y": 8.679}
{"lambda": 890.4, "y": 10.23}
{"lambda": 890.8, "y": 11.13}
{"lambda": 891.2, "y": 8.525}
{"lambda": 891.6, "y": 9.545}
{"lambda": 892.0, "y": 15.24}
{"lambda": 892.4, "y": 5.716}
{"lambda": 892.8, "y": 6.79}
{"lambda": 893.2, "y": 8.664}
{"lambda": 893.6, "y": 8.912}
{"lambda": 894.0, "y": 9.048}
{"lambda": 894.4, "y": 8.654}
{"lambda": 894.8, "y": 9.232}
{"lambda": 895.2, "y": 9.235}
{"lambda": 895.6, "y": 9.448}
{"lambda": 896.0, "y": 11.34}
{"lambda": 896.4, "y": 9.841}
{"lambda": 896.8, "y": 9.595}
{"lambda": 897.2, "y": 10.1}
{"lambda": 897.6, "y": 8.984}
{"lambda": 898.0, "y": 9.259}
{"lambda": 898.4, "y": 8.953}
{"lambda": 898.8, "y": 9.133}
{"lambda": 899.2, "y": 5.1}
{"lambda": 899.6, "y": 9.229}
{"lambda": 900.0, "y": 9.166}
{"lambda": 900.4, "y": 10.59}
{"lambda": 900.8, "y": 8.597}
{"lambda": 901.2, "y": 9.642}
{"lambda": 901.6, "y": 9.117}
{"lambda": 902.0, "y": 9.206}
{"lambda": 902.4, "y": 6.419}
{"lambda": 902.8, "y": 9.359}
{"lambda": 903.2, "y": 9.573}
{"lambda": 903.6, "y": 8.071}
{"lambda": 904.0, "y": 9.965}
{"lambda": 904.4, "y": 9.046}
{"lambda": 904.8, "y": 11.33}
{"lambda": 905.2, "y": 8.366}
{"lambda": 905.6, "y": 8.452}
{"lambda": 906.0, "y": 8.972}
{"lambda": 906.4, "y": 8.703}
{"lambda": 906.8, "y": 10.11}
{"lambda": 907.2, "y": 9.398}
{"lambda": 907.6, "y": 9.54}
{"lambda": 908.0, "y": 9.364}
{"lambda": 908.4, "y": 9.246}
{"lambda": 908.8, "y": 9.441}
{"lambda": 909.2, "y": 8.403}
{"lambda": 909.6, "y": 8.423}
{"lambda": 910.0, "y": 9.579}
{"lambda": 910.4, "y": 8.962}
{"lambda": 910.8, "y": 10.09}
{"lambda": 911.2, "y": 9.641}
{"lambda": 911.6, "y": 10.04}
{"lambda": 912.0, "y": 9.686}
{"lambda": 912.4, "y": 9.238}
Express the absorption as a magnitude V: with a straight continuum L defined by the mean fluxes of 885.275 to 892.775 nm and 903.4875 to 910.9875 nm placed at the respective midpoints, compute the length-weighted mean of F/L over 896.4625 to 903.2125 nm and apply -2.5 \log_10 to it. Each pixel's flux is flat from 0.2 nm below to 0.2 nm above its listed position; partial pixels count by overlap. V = 0.050 mag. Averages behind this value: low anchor 9.53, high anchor 9.25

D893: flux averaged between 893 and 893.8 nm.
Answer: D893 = 8.79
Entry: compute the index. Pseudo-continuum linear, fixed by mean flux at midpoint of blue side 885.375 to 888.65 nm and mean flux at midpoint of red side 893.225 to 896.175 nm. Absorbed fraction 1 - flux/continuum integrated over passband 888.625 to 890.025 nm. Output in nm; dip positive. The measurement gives 0.124 nm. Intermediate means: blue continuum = 9.7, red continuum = 9.35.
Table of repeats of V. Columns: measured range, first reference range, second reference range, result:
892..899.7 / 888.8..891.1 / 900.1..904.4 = 0.04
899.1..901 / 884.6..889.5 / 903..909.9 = 0.06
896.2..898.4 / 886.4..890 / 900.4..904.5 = -0.04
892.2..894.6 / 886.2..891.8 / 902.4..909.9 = 0.19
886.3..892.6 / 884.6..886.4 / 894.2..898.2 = -0.05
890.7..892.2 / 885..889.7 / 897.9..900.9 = -0.21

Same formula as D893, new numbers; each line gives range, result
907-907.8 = 9.47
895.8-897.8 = 9.97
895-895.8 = 9.34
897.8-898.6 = 9.11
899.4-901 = 9.4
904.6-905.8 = 9.38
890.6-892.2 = 11.1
